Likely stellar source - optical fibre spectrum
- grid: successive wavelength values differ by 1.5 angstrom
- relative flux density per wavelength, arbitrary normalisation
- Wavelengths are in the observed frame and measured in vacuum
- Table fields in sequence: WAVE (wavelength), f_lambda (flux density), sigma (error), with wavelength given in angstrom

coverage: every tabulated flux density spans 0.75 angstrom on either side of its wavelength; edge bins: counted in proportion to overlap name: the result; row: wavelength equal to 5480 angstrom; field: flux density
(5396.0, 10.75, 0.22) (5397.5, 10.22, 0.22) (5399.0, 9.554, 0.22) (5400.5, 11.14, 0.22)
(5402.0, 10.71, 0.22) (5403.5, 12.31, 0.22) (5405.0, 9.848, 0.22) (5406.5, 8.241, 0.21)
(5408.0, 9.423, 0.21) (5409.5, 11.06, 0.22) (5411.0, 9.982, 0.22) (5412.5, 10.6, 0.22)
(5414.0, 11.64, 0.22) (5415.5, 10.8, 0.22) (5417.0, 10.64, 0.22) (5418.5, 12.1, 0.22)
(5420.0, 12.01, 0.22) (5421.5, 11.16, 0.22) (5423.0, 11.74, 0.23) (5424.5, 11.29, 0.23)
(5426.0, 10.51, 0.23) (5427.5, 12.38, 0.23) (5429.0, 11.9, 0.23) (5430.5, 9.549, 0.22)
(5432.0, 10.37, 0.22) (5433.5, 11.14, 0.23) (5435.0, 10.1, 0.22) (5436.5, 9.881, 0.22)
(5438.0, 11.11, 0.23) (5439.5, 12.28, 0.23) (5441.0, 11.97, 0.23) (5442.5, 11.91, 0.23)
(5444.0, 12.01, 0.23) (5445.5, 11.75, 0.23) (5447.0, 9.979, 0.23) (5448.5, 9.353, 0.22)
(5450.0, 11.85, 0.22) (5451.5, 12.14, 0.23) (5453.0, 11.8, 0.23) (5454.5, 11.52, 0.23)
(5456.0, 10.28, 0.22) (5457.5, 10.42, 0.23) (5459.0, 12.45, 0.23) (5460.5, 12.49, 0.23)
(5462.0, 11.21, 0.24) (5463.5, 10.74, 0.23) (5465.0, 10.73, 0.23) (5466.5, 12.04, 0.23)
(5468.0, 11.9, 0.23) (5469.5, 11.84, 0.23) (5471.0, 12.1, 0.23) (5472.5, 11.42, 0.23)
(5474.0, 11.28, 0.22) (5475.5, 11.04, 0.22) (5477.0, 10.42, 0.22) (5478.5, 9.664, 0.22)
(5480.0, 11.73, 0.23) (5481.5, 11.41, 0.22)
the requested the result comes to 11.73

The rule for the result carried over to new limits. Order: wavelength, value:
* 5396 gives 10.75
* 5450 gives 11.85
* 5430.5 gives 9.549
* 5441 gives 11.97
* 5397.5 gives 10.22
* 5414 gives 11.64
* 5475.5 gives 11.04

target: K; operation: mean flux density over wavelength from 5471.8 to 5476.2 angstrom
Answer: 11.2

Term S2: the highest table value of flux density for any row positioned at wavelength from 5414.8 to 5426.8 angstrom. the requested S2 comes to 12.1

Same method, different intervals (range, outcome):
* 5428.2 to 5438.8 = 11.9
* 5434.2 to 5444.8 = 12.28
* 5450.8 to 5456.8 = 12.14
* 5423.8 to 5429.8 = 12.38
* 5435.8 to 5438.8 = 11.11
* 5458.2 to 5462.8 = 12.49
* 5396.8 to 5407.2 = 12.31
